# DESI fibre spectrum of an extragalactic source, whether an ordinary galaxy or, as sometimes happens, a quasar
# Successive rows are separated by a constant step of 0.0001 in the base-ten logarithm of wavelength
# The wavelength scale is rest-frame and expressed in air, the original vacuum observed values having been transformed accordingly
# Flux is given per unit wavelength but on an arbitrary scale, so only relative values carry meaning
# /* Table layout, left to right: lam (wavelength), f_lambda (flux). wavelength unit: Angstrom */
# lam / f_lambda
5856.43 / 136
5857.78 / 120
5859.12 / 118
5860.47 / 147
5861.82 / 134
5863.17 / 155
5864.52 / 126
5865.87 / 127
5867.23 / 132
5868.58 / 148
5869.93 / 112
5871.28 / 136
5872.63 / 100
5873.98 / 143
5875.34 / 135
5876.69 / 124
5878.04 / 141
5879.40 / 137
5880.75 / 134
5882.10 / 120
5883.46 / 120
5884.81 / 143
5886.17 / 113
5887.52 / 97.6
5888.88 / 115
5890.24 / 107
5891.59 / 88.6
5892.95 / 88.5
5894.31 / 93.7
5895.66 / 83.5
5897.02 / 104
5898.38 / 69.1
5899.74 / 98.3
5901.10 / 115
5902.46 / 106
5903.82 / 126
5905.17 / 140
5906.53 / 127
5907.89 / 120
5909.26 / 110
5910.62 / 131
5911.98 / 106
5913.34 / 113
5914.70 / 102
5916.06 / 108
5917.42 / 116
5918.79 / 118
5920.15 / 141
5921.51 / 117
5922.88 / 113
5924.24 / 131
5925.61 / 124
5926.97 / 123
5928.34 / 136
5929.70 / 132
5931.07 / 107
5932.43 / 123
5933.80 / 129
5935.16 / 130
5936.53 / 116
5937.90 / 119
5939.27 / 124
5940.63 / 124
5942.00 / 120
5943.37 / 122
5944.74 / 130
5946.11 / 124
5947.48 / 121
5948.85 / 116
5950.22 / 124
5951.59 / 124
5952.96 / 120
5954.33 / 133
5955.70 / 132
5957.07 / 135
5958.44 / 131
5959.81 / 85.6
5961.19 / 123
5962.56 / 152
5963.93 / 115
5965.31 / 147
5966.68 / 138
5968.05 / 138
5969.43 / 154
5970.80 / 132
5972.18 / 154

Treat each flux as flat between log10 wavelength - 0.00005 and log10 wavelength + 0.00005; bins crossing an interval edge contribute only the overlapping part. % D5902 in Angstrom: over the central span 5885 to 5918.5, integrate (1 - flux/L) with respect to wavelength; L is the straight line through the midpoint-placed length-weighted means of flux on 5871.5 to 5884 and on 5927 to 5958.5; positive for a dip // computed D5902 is 5.02 Angstrom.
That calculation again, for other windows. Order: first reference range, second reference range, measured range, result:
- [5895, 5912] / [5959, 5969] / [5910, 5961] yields -0.59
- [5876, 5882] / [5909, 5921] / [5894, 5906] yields 1.80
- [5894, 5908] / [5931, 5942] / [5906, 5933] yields -1.10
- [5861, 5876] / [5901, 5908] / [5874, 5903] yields 3.51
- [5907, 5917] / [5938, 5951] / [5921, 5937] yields -0.74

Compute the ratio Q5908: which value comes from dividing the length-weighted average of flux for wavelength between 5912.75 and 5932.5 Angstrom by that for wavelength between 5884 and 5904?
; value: 1.17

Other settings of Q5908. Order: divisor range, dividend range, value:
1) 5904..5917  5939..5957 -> 1.06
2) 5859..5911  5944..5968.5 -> 1.06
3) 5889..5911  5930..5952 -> 1.15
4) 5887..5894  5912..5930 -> 1.22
